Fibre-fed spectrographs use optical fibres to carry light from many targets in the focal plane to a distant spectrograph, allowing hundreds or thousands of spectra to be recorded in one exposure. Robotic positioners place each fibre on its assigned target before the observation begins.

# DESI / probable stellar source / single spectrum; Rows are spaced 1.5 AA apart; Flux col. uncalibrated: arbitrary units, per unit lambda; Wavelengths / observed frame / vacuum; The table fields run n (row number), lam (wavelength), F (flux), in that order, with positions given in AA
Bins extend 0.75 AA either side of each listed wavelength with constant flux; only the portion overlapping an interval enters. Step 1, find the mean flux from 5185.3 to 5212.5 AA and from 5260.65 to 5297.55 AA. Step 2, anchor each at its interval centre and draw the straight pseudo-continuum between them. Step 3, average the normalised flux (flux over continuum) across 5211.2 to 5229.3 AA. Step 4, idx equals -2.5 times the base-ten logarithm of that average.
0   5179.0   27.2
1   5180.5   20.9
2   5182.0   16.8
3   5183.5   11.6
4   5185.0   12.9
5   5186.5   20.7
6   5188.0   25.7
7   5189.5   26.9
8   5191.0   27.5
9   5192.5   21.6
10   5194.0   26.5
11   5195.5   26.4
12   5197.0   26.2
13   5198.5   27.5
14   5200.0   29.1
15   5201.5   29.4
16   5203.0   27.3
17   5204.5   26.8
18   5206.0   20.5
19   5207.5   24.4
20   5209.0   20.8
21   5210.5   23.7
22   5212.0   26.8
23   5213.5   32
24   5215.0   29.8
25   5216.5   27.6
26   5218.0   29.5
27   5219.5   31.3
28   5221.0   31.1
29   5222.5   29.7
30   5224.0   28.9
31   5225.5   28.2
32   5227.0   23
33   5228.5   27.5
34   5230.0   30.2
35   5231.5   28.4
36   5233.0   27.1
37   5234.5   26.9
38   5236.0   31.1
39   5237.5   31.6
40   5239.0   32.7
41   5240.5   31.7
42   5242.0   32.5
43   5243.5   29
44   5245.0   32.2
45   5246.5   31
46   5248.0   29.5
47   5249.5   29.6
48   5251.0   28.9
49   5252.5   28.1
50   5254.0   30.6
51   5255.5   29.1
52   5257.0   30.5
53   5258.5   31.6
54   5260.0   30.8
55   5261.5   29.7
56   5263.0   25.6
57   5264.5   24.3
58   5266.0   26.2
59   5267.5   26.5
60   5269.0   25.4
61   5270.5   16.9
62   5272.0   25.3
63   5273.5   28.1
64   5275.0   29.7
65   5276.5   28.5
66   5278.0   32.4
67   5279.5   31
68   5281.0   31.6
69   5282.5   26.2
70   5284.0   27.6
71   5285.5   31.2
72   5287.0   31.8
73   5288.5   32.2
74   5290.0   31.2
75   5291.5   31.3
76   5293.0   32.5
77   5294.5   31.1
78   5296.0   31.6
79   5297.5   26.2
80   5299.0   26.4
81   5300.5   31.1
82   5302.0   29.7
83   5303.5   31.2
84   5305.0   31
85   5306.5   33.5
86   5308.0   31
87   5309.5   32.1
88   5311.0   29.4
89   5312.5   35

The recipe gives -0.11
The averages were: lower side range 25.2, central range 28.8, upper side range 28.6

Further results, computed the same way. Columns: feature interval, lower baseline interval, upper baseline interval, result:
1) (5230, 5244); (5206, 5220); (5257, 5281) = -0.11 mag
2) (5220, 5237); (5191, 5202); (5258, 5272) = -0.08 mag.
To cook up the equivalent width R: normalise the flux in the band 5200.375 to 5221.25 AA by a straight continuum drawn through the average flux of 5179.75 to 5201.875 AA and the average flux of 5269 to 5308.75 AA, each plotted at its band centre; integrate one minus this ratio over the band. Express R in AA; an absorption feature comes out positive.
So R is -2.2 AA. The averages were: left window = 23.2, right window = 29.5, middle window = 27.2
